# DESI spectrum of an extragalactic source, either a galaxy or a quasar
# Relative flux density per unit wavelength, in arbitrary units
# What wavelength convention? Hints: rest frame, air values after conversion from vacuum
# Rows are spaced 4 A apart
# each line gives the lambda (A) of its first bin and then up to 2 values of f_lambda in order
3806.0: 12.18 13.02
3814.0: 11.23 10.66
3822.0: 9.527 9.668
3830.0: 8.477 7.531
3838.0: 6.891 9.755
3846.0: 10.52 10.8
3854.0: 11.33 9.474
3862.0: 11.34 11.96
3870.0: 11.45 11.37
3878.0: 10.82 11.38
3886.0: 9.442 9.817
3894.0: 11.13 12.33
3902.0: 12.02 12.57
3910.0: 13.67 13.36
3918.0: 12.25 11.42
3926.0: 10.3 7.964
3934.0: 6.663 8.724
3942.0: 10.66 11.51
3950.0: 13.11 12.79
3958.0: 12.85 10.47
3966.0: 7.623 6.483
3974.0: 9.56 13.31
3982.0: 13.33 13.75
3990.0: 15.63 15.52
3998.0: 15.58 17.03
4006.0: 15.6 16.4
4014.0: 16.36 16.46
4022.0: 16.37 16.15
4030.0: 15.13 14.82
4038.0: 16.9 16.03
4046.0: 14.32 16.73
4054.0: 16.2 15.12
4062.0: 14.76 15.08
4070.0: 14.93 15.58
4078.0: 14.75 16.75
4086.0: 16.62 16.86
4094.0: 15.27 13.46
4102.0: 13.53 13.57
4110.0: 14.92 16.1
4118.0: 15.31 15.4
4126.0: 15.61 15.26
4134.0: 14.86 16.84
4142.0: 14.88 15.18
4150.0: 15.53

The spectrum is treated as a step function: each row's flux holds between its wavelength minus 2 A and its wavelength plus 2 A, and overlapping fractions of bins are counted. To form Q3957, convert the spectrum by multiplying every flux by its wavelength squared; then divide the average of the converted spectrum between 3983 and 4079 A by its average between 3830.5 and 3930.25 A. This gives 1.6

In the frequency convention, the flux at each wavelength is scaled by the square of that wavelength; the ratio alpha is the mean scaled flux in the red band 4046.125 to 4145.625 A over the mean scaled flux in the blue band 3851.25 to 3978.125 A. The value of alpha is 1.54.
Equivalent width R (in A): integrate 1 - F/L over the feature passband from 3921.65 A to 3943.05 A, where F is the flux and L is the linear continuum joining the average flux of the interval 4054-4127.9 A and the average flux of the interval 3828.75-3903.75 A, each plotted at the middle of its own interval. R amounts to 5.0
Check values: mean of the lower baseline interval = 10.4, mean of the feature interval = 9.06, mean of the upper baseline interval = 15.2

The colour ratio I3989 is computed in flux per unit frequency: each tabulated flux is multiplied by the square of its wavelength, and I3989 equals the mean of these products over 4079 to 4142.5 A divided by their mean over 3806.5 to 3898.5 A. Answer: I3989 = 1.67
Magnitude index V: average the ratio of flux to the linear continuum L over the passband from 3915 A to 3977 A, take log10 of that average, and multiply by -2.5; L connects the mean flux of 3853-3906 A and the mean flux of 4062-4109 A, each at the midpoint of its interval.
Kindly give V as 0.20 mag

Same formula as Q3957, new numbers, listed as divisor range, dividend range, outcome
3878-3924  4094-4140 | 1.43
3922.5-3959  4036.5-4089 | 1.59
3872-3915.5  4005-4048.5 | 1.46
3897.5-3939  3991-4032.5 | 1.53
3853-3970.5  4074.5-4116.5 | 1.52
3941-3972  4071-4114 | 1.52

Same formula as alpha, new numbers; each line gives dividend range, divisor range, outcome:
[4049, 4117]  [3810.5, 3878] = 1.69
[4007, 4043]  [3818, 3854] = 1.89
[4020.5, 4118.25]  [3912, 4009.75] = 1.35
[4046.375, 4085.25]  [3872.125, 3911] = 1.49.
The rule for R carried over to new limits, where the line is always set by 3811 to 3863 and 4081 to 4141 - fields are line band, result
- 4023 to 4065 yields -5.0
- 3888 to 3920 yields -2.8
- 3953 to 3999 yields 1.8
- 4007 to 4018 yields -2.5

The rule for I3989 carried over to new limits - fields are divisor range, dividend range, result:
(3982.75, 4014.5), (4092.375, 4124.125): 0.99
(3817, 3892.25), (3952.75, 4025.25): 1.45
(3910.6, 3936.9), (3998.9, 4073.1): 1.60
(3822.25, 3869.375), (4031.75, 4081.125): 1.75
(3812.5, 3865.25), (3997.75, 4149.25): 1.78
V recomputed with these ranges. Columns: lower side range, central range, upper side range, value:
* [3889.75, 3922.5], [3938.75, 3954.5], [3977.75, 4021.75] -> 0.17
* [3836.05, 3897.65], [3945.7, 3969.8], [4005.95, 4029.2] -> 0.25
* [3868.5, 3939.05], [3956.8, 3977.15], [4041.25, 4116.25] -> 0.30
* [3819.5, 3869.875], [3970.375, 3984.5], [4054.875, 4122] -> 0.12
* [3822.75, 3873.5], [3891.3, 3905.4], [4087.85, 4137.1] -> -0.08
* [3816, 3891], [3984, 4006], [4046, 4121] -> -0.17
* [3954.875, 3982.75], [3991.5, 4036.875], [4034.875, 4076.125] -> -0.22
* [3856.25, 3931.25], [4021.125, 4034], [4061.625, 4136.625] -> -0.13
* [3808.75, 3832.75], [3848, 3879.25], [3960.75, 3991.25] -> -0.06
